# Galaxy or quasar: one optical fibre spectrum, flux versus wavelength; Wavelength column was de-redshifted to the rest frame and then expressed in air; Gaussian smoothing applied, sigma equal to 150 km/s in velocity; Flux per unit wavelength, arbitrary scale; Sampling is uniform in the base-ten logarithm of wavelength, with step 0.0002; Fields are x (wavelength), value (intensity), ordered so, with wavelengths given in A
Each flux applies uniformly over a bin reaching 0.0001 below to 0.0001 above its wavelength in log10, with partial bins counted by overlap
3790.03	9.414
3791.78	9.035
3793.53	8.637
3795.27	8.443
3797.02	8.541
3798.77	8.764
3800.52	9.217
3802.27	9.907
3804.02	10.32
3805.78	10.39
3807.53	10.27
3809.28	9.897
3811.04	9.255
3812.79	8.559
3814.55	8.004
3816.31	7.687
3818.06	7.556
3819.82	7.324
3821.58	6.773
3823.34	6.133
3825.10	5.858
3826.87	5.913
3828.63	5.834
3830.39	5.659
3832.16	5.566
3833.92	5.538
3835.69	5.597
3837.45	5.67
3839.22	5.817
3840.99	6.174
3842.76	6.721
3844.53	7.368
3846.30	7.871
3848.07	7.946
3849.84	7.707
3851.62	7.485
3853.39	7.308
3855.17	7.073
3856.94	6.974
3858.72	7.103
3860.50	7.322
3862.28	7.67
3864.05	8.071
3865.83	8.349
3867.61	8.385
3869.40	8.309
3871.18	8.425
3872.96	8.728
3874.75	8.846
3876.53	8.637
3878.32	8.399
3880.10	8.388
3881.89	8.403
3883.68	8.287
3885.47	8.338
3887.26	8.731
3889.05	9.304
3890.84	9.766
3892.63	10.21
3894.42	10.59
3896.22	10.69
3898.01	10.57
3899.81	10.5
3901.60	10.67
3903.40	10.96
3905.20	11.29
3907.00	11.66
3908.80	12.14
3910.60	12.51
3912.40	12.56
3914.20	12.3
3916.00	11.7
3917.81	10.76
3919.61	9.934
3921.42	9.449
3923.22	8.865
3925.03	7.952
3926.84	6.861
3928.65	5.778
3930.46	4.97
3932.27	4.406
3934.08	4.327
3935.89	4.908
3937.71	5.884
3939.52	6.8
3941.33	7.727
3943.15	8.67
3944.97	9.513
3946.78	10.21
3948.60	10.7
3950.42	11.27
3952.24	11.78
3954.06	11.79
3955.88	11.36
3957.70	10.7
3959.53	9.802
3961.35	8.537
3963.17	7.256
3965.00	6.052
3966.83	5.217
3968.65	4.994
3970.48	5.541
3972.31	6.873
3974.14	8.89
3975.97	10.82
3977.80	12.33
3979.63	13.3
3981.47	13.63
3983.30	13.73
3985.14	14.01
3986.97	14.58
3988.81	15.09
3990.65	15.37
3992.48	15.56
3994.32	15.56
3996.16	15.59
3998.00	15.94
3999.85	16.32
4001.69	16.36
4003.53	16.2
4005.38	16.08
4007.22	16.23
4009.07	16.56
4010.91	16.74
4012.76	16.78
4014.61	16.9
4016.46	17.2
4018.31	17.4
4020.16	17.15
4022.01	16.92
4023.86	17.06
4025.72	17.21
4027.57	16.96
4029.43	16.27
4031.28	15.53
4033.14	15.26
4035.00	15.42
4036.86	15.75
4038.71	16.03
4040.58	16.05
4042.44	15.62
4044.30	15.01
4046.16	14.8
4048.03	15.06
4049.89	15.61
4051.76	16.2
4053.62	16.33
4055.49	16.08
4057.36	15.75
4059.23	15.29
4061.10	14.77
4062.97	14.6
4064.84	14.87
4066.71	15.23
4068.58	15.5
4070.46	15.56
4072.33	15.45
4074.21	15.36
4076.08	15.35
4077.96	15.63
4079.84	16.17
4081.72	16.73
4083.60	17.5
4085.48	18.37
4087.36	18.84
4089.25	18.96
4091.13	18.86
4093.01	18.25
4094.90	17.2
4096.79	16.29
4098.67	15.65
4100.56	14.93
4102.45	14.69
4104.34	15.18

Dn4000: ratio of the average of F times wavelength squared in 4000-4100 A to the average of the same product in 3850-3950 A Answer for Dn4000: 1.99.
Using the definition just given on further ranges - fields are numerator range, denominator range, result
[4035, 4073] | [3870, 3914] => 1.68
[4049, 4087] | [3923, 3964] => 2.04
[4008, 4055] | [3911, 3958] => 1.91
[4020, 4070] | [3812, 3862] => 2.57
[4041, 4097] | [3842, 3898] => 2.14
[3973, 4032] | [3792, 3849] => 2.23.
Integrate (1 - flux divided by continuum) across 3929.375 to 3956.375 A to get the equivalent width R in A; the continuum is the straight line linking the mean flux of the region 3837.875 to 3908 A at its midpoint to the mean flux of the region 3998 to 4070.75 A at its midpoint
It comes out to 8.3 A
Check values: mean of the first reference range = 8.58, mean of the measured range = 8.23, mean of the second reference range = 16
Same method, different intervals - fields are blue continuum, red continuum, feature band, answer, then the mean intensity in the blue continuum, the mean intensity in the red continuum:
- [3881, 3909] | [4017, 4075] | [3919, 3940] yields 8.72 A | 10.1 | 15.8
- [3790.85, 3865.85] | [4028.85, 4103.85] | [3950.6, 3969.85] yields 5.38 A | 7.6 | 16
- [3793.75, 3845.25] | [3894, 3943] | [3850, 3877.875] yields 1.16 A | 7.55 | 9.11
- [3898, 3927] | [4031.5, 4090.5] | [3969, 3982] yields 3.10 A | 10.7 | 15.9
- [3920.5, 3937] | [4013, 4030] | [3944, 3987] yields 1.78 A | 6.38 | 17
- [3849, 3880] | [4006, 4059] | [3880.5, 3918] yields -3.31 A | 7.94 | 16.2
